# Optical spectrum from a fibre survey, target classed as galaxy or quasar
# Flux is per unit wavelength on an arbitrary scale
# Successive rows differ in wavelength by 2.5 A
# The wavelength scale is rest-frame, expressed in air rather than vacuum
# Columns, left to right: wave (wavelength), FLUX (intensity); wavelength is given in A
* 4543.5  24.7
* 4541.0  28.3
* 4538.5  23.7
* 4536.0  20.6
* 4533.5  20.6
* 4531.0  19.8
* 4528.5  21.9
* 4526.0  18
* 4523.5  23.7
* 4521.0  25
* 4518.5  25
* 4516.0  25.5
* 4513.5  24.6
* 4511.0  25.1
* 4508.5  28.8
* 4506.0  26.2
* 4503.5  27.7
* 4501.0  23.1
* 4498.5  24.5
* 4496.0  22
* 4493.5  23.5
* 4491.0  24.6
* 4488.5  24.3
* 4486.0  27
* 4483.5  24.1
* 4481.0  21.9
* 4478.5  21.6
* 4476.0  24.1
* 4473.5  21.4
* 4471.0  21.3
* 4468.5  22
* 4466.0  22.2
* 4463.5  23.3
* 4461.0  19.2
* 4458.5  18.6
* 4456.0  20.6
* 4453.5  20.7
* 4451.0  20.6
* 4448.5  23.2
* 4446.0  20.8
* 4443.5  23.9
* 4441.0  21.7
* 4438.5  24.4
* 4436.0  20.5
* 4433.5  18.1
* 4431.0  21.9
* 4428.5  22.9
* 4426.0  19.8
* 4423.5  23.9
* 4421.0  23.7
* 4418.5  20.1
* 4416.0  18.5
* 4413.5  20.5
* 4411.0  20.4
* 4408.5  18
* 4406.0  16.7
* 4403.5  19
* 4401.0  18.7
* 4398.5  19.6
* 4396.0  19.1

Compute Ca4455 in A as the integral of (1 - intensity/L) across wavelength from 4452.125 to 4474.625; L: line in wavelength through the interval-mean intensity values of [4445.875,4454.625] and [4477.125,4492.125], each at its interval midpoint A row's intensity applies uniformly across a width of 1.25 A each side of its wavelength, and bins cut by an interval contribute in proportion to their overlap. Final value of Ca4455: 1.3 A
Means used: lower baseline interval 21.4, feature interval 21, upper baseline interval 23.9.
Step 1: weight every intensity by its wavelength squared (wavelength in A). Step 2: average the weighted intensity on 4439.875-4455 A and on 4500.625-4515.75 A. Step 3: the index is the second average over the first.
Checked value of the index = 1.23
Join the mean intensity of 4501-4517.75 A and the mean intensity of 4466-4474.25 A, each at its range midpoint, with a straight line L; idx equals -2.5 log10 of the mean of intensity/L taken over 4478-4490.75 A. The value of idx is -0.032 mag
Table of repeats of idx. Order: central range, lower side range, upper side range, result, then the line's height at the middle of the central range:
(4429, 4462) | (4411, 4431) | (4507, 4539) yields 0.03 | 21.8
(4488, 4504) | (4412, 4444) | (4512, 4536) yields -0.08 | 22.3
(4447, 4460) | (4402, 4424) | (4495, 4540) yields 0.03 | 21.4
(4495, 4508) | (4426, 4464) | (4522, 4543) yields -0.14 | 21.9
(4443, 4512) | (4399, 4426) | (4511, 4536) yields -0.07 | 21.6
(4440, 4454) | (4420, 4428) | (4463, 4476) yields 0.02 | 22.3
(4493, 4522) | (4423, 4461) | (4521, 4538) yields -0.18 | 21.2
